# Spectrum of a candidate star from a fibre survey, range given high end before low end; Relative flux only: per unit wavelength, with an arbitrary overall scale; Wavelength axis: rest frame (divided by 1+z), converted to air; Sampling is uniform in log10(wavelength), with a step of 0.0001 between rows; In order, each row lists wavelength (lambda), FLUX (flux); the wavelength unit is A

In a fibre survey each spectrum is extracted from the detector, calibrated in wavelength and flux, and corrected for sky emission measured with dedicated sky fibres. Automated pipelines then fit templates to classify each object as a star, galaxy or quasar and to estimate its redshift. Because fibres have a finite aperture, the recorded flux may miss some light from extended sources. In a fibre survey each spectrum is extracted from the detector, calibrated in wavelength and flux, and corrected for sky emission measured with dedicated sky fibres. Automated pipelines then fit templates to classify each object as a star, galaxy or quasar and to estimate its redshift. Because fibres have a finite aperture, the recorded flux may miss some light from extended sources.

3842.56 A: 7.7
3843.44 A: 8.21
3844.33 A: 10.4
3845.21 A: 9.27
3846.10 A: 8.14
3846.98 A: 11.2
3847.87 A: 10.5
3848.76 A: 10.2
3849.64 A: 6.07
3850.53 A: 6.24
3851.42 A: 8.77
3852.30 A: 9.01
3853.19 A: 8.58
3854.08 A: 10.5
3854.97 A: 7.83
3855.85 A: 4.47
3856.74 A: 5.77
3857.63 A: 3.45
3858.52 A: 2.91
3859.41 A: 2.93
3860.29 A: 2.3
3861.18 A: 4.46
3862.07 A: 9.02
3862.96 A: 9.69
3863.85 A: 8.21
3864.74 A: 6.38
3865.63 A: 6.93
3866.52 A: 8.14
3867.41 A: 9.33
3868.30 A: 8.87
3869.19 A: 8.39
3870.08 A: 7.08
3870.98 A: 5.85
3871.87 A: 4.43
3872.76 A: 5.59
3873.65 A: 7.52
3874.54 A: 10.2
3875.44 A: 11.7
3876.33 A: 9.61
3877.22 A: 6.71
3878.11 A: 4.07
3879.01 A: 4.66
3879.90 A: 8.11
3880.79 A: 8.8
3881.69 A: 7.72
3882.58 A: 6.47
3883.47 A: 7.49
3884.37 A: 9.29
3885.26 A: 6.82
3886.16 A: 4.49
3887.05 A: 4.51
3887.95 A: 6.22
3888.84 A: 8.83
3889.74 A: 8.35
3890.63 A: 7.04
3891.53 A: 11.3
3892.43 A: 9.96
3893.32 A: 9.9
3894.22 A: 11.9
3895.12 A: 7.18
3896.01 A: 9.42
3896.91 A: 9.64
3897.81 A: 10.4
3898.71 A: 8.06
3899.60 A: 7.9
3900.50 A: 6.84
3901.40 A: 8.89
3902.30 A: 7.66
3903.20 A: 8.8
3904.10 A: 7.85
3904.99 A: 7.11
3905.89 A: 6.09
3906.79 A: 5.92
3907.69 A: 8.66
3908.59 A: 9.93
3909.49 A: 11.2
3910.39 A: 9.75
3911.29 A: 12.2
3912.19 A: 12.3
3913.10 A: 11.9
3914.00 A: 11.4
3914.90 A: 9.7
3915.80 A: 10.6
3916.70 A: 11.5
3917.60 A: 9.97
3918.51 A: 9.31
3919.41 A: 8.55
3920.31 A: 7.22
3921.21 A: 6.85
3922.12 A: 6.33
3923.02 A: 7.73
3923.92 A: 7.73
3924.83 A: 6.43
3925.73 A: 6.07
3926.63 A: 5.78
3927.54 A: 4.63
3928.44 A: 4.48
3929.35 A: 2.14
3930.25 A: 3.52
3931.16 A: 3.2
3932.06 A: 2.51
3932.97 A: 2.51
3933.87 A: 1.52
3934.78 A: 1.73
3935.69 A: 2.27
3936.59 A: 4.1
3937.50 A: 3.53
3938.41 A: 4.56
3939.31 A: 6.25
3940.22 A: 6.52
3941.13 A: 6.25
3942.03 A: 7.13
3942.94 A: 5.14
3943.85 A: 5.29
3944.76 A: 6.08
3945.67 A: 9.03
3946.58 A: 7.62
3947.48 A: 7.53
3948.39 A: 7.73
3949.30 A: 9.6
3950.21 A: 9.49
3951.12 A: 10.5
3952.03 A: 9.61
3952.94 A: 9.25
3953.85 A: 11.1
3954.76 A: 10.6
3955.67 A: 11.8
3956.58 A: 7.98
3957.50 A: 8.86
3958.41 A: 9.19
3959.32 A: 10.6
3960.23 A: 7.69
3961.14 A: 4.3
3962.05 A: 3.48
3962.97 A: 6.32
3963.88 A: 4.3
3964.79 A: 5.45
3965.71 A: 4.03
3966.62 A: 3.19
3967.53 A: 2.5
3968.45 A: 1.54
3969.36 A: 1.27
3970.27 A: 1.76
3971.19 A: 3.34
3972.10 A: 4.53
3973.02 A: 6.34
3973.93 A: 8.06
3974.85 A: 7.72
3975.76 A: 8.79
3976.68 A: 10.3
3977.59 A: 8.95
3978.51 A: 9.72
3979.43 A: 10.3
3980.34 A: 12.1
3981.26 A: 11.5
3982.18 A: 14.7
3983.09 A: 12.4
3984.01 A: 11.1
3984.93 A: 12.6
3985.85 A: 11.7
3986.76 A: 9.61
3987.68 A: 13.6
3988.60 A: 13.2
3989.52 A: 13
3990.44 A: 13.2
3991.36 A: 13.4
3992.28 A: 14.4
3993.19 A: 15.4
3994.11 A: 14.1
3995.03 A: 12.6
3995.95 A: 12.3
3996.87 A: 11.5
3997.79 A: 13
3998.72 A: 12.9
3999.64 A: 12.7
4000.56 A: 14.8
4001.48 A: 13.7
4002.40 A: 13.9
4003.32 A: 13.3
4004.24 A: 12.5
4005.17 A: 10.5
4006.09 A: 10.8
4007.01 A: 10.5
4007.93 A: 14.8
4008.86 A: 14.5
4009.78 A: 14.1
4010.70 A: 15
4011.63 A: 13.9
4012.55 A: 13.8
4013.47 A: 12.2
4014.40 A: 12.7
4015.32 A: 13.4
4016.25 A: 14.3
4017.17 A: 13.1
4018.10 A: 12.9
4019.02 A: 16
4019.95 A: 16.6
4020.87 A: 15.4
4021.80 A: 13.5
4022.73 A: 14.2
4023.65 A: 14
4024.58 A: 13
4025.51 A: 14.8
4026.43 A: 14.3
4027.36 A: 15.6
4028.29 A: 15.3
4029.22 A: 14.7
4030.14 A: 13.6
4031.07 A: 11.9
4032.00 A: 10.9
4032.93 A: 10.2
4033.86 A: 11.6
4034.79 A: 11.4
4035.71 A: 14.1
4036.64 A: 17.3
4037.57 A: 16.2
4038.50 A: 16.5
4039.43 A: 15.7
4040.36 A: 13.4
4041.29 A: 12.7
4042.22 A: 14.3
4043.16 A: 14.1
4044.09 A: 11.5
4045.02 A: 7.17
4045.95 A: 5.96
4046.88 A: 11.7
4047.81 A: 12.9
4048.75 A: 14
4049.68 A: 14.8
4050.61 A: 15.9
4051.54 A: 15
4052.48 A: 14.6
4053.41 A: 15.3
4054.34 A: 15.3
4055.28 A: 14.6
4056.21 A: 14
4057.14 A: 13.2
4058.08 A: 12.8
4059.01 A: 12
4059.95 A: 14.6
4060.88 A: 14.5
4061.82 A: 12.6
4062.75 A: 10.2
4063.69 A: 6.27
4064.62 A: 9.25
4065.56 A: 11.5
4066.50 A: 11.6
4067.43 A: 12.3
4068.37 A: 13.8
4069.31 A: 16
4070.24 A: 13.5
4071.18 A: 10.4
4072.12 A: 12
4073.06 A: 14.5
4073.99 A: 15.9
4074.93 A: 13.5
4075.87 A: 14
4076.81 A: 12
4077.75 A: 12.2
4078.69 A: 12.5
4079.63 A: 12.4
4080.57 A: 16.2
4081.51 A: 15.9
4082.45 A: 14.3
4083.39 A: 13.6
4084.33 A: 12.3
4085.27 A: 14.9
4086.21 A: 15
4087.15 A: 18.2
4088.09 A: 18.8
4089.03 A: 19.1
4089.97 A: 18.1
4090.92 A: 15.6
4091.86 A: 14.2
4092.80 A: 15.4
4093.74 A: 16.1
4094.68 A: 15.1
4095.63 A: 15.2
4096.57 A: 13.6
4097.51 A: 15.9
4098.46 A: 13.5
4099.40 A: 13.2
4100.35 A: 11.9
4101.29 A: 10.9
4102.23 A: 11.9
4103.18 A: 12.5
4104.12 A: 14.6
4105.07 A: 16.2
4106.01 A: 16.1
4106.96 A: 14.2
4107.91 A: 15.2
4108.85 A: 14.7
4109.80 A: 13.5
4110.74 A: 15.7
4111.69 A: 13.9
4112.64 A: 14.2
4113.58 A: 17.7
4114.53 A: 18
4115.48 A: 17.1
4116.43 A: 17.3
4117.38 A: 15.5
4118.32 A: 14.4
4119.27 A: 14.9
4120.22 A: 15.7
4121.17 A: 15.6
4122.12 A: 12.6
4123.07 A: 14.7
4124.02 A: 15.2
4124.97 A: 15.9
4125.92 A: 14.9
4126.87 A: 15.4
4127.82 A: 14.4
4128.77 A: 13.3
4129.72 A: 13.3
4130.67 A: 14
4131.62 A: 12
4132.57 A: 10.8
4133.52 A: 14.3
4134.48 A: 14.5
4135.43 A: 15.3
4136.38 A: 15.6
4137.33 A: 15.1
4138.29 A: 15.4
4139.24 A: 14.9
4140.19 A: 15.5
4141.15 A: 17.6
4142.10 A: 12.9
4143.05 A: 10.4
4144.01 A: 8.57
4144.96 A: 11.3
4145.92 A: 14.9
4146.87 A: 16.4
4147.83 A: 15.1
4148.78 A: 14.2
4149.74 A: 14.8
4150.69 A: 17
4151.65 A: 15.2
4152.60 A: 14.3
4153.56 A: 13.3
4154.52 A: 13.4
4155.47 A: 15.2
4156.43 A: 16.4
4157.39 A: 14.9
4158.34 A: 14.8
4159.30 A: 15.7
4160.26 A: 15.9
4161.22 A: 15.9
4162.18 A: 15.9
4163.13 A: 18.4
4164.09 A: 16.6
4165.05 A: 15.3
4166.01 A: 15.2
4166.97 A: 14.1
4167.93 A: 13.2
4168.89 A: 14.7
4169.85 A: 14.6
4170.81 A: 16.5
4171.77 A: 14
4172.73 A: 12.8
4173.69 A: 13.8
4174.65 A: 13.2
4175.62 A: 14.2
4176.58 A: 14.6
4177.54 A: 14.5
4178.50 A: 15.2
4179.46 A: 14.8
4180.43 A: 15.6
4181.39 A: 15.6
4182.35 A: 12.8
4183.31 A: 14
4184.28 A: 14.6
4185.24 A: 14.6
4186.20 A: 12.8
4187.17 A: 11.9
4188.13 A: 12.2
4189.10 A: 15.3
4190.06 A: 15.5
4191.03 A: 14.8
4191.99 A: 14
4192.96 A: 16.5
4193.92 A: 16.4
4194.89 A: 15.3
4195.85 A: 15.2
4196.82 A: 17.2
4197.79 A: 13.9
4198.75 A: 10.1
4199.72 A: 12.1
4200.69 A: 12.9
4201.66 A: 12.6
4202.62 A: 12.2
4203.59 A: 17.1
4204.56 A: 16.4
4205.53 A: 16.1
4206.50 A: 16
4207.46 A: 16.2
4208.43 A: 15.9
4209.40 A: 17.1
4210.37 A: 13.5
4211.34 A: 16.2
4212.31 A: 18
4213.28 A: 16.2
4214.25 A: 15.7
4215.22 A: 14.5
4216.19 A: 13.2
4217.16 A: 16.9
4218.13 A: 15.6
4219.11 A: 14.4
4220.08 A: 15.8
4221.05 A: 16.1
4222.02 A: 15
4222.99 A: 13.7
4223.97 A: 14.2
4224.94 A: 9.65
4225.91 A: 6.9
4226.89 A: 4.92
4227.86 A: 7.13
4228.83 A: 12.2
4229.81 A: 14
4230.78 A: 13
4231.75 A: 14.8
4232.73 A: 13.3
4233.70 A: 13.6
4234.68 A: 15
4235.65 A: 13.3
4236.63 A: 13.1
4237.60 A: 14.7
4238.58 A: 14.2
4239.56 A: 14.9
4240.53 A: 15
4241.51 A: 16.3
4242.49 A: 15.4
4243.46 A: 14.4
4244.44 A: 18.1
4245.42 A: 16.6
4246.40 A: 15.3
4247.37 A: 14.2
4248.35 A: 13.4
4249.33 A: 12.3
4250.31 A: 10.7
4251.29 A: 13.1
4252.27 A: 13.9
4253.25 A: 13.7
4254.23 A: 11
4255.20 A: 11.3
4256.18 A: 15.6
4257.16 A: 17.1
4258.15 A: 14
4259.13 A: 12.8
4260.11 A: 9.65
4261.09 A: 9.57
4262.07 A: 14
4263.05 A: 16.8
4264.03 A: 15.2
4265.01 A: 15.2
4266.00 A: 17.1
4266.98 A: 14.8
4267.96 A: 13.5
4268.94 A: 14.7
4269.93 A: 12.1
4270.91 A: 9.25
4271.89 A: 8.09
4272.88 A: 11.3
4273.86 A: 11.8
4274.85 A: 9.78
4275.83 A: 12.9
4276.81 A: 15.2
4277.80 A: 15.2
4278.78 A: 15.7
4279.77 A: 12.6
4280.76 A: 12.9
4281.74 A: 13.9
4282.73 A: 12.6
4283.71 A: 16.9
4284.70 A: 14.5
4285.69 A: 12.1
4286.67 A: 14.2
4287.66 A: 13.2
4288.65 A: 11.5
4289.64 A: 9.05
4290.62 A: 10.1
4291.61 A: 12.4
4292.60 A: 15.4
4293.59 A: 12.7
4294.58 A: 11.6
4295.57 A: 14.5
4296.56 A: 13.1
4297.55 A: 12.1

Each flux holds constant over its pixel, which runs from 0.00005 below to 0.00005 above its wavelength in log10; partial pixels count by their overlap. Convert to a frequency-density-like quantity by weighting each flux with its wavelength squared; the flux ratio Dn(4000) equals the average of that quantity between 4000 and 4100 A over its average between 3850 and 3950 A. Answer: 2.0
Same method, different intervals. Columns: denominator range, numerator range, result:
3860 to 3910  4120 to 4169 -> 2.12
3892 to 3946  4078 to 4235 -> 2.25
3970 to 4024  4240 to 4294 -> 1.26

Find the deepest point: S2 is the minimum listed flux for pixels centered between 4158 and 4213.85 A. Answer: 10.1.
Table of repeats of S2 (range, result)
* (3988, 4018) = 10.5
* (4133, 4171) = 8.57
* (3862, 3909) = 4.07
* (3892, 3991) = 1.27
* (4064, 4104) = 9.25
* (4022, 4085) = 5.96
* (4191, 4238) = 4.92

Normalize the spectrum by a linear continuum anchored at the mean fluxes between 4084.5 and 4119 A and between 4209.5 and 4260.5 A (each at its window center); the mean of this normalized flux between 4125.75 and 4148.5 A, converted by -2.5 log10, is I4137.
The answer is 0.06 mag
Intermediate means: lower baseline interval 15.2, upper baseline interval 13.8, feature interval 14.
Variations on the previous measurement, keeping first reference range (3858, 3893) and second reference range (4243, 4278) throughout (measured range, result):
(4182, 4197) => -0.18 mag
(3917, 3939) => 0.48 mag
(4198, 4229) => -0.10 mag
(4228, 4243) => -0.08 mag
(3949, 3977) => 0.24 mag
